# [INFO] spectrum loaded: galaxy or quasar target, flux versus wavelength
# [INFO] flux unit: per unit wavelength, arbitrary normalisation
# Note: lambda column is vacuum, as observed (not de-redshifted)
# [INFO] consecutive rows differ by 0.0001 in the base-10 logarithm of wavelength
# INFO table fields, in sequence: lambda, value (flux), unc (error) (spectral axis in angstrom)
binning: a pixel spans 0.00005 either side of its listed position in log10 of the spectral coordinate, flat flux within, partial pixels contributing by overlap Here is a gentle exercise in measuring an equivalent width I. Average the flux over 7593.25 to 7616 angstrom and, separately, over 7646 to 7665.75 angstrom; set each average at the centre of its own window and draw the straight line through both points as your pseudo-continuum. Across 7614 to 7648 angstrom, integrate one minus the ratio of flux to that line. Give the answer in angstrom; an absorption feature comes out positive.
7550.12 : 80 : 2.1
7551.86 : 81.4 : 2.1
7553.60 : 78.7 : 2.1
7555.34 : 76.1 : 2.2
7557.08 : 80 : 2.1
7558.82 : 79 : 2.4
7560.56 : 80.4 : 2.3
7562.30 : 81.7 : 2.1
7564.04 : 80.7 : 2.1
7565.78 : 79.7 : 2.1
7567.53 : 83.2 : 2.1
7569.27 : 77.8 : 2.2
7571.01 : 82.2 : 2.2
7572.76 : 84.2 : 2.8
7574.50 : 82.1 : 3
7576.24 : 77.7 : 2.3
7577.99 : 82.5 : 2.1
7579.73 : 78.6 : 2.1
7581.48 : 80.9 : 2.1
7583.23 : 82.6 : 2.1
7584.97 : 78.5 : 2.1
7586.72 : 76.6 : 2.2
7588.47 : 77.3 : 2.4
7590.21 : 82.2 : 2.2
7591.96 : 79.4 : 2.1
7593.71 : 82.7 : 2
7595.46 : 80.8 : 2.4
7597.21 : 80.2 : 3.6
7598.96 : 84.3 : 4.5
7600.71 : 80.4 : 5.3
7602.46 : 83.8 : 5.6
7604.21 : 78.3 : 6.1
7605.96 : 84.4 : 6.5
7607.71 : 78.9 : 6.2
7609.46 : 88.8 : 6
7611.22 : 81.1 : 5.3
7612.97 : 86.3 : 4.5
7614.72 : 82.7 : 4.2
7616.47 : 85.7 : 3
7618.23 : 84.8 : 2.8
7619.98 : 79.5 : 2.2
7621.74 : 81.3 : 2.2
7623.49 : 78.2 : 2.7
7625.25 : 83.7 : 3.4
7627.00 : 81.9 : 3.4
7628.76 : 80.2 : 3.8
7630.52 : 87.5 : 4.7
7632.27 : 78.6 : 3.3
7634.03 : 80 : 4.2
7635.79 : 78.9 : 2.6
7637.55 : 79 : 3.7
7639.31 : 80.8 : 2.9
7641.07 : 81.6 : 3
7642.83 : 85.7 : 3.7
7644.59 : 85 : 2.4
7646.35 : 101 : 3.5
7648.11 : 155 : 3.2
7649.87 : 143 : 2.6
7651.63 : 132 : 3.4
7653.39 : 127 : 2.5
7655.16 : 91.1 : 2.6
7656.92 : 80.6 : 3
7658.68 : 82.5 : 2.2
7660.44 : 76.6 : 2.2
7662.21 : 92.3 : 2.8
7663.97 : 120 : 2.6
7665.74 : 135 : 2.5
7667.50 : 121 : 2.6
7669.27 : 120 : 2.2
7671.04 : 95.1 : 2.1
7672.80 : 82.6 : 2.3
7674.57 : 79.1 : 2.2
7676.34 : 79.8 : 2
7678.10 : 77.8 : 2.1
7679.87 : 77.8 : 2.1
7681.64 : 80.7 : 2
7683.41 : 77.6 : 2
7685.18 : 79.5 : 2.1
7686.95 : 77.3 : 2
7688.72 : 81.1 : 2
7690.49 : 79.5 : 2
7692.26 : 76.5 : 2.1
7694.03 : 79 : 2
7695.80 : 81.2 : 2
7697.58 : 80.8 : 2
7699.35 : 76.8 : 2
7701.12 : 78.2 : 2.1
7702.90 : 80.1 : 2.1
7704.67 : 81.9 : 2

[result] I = 4.3 angstrom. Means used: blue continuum 82.6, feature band 84.6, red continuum 111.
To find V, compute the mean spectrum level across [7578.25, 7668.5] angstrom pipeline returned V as 89.4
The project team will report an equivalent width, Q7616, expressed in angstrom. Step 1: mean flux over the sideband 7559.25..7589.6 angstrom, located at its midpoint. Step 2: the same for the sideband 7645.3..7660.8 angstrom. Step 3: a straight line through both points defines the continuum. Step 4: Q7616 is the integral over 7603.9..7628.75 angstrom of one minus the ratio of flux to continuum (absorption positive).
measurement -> 3.6 angstrom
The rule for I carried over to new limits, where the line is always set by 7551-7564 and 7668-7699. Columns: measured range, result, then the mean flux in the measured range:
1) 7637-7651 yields -3.5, 102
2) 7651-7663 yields -2.1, 96.7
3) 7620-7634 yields 0.0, 81.4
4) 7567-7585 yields -0.2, 81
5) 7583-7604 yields 0.0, 80.6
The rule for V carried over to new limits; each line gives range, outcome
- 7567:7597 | 80.5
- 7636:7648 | 89.6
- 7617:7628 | 81.7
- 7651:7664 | 98.4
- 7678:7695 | 78.7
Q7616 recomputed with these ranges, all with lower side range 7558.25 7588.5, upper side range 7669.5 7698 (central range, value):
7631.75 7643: 0.1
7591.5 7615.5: -0.5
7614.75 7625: -0.2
